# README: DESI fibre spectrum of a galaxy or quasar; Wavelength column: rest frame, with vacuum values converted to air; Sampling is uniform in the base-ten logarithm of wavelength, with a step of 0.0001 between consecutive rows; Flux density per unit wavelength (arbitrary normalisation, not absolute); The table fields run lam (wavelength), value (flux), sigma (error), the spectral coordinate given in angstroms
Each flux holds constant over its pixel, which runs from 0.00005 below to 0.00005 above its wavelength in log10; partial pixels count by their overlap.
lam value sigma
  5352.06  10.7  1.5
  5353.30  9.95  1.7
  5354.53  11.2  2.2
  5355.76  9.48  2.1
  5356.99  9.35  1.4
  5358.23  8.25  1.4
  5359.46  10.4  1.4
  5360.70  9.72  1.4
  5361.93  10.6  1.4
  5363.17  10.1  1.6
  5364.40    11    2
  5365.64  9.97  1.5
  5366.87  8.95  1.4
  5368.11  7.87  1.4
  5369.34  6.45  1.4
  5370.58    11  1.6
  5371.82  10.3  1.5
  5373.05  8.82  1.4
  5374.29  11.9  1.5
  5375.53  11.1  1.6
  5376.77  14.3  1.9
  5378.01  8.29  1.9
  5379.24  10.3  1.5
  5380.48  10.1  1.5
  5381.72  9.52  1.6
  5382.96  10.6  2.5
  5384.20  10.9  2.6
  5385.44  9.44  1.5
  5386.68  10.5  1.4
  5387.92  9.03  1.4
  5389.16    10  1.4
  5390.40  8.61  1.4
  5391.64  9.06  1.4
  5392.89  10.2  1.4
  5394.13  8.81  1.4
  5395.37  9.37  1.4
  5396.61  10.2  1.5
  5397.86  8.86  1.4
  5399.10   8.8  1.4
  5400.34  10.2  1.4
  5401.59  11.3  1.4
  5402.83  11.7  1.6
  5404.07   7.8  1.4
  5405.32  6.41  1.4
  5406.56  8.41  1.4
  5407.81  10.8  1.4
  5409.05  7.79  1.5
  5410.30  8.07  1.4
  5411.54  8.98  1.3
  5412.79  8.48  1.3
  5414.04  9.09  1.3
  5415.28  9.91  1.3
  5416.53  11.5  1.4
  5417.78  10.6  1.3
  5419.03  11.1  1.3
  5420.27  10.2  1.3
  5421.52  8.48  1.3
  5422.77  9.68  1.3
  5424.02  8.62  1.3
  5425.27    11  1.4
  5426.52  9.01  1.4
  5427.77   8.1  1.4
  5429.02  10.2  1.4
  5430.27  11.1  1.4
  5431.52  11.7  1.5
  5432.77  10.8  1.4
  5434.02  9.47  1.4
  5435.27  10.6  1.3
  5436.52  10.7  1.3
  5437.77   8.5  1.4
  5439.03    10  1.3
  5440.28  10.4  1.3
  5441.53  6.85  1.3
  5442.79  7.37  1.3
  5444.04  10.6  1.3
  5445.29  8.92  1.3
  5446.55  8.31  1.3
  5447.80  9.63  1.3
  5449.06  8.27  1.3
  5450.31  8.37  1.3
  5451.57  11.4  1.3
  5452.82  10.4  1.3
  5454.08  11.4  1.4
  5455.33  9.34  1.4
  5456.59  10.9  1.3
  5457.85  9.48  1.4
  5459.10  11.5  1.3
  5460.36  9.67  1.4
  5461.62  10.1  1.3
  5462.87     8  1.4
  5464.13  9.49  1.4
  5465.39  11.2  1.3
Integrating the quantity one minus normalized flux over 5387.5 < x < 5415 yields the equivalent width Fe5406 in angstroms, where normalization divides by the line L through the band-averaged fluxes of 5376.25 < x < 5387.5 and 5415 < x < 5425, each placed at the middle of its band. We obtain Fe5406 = 2.8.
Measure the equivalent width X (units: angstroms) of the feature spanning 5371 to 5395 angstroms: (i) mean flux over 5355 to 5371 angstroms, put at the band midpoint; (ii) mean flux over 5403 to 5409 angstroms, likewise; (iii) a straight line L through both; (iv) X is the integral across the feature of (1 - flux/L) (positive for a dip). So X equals -2.8 angstroms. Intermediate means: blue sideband 9.47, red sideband 8.56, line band 10.1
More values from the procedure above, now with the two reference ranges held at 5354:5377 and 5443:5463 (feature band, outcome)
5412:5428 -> 0.22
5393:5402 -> 0.23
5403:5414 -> 1.50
